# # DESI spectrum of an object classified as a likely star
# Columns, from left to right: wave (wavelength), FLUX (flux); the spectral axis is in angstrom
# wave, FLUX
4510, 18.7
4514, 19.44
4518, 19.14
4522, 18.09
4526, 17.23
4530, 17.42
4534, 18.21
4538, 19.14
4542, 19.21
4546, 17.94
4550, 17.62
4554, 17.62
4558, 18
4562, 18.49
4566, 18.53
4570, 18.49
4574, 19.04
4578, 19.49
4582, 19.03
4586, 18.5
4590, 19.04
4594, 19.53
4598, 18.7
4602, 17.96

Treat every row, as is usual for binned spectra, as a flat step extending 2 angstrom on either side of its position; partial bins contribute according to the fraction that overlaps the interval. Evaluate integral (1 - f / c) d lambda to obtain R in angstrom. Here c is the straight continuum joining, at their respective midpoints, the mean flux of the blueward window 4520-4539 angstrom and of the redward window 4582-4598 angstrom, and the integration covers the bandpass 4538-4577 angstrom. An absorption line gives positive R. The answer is 0.1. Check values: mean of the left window 18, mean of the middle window 18.4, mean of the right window 19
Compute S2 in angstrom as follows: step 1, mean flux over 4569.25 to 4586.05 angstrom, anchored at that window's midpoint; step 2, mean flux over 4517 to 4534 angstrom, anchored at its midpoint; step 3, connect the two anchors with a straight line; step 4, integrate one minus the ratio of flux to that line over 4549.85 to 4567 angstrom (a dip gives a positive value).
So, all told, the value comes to 0.5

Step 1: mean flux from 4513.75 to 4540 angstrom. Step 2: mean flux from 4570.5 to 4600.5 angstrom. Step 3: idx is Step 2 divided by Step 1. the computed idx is 1.04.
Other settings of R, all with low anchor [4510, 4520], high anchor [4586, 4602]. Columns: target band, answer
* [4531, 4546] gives 0.4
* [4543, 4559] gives 1.0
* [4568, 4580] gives 0.0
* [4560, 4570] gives 0.3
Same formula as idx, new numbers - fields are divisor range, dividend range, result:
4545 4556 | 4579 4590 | 1.07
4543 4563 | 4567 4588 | 1.05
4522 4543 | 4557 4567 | 1.01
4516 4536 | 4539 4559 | 1.01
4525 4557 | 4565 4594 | 1.05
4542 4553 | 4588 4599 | 1.06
